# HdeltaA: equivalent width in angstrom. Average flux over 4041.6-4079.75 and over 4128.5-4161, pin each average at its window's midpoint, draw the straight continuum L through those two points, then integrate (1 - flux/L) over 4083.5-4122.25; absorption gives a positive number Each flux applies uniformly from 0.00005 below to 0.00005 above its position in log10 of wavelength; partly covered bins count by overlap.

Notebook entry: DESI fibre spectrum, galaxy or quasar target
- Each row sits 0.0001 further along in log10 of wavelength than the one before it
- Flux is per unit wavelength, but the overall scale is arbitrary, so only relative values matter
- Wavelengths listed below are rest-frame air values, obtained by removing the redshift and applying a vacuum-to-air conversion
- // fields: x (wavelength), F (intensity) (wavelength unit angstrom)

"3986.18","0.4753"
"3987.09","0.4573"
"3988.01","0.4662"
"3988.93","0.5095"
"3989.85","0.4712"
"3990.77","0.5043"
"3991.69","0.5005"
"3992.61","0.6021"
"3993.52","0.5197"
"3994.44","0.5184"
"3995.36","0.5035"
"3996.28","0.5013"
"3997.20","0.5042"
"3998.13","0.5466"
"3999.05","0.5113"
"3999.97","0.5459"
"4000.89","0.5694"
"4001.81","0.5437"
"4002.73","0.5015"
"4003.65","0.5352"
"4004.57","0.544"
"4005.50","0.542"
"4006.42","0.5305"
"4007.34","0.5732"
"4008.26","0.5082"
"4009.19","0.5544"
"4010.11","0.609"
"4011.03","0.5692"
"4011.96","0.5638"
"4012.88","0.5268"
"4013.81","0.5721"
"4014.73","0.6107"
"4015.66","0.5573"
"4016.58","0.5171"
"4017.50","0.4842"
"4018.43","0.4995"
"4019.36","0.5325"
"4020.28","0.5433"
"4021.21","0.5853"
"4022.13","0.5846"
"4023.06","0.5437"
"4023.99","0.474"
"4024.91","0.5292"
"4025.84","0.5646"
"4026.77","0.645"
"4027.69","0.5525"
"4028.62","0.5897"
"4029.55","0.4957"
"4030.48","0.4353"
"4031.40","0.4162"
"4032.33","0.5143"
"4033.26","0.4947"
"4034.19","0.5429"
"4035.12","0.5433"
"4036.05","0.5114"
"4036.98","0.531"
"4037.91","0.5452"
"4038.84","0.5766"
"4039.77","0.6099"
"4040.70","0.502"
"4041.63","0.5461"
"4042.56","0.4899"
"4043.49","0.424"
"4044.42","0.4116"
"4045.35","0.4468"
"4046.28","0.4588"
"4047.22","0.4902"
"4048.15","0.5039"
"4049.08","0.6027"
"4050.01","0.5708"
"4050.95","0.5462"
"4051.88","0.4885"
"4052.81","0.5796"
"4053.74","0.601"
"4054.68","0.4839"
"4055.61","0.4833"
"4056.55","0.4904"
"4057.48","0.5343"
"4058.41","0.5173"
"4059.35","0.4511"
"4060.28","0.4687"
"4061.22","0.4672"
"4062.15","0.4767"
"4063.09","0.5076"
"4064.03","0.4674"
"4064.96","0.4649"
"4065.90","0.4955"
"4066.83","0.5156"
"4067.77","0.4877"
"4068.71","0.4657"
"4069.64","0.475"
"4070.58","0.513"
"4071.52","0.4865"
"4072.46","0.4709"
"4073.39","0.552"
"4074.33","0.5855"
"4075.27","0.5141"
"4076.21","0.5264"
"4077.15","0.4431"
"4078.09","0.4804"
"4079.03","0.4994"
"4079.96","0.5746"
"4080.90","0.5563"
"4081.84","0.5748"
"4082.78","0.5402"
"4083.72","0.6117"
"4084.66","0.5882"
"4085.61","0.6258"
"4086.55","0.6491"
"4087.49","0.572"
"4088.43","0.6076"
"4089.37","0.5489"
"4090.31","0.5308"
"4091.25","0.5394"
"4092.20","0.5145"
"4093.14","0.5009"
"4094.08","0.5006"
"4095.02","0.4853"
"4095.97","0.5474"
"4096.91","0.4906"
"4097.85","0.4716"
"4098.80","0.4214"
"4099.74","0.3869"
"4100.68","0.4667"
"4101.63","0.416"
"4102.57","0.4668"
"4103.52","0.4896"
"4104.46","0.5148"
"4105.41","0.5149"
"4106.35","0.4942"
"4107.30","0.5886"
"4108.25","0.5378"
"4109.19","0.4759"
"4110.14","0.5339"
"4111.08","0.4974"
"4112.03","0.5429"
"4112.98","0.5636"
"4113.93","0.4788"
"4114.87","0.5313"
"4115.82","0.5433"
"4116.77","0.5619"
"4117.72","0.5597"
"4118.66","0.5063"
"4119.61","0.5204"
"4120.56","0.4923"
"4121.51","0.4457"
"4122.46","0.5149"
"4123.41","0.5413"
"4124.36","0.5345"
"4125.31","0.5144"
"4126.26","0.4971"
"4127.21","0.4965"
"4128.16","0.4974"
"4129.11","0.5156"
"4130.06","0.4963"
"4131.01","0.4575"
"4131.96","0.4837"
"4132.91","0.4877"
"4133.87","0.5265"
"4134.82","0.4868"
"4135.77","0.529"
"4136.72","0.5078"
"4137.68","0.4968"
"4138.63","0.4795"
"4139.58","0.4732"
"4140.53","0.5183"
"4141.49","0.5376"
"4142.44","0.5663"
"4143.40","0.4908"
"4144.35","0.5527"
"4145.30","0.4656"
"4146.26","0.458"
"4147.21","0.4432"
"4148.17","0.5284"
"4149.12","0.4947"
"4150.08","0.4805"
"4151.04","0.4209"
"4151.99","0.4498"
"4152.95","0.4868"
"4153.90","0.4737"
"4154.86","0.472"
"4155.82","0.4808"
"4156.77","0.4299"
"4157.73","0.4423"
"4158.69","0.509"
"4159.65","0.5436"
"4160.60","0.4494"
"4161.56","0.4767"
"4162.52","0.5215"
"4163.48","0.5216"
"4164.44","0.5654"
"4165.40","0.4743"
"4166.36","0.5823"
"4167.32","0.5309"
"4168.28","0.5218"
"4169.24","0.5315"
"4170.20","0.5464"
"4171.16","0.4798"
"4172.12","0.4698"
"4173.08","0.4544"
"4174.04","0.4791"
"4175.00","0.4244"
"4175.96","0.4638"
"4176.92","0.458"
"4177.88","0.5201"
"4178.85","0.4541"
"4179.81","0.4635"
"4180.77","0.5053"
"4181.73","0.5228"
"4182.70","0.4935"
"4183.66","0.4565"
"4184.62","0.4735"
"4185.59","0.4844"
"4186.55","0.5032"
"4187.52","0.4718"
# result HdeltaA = -2.0 angstrom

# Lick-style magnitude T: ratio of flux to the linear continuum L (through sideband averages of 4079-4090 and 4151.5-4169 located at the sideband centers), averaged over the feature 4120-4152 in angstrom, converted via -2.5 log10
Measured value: 0.06 mag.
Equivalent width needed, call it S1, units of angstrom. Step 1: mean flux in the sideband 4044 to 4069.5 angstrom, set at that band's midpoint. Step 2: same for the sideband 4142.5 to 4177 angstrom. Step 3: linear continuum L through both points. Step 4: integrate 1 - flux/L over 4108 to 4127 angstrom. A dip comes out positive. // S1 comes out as -0.99 angstrom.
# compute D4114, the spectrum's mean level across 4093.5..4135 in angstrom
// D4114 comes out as 0.502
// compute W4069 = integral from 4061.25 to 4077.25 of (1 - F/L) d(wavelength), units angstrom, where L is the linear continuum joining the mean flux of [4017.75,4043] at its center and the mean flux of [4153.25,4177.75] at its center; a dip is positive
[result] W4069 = 0.73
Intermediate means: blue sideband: 0.533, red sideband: 0.493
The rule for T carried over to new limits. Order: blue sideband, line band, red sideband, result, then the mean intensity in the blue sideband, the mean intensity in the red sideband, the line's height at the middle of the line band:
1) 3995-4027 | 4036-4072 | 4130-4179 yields 0.05 mag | 0.543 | 0.492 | 0.528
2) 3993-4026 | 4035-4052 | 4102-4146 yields 0.03 mag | 0.539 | 0.511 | 0.531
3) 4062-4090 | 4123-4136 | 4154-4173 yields 0.02 mag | 0.53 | 0.501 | 0.512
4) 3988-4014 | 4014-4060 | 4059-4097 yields 0.01 mag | 0.533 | 0.522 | 0.528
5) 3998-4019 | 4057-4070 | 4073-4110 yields 0.10 mag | 0.544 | 0.523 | 0.53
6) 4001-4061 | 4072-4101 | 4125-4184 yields -0.03 mag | 0.528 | 0.493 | 0.512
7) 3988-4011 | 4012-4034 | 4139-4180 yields -0.02 mag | 0.531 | 0.491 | 0.525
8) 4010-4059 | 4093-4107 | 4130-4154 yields 0.06 mag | 0.528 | 0.492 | 0.506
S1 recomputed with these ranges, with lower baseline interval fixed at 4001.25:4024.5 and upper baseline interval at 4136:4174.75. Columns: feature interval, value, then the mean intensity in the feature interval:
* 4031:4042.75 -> 0.21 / 0.526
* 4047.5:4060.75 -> 0.19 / 0.523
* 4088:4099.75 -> 0.20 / 0.508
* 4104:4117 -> -0.41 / 0.526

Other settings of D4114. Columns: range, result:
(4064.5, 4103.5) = 0.516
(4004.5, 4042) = 0.541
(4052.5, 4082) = 0.506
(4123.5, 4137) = 0.503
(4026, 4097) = 0.521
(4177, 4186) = 0.484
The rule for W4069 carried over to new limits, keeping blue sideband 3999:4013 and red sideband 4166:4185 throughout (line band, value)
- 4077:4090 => -1.1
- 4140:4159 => 0.6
